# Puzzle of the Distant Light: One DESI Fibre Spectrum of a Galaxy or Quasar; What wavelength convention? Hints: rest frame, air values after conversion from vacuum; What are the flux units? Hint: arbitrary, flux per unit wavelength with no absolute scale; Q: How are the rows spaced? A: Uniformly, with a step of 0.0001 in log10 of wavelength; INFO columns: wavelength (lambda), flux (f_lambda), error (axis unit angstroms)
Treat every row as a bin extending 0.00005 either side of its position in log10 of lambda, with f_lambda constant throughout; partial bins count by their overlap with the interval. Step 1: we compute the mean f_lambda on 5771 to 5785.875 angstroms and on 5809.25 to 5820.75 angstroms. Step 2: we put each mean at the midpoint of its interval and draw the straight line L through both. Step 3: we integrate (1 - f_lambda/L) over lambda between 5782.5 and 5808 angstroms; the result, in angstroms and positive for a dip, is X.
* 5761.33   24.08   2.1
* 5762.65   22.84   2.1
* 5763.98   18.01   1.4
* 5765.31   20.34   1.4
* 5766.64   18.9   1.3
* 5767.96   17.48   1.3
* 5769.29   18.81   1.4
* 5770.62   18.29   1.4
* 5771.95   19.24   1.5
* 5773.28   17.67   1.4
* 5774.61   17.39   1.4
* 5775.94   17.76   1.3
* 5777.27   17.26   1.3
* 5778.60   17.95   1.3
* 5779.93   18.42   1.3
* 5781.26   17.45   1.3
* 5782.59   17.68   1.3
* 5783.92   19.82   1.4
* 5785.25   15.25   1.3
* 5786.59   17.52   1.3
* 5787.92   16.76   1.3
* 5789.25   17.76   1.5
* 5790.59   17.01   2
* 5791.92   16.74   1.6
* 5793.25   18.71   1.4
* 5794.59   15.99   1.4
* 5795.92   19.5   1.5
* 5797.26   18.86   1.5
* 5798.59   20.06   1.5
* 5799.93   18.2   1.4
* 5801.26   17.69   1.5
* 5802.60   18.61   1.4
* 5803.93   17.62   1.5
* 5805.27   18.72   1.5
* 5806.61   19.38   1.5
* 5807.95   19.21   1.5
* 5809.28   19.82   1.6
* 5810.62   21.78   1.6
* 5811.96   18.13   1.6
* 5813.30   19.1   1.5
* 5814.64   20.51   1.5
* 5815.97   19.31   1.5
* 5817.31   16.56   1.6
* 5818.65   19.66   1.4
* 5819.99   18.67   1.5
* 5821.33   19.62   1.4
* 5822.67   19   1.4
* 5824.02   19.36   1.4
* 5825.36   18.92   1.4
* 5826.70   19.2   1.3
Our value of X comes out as 0.6 angstroms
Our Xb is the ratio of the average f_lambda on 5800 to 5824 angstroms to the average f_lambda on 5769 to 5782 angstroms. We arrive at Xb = 1.06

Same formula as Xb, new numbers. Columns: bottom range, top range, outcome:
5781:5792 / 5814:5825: 1.10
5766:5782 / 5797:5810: 1.04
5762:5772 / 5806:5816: 1.02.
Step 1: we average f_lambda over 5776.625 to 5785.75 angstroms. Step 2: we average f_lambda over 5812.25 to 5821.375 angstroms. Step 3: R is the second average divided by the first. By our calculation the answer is 1.07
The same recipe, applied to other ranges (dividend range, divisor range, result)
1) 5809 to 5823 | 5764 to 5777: 1.05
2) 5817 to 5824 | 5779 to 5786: 1.06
